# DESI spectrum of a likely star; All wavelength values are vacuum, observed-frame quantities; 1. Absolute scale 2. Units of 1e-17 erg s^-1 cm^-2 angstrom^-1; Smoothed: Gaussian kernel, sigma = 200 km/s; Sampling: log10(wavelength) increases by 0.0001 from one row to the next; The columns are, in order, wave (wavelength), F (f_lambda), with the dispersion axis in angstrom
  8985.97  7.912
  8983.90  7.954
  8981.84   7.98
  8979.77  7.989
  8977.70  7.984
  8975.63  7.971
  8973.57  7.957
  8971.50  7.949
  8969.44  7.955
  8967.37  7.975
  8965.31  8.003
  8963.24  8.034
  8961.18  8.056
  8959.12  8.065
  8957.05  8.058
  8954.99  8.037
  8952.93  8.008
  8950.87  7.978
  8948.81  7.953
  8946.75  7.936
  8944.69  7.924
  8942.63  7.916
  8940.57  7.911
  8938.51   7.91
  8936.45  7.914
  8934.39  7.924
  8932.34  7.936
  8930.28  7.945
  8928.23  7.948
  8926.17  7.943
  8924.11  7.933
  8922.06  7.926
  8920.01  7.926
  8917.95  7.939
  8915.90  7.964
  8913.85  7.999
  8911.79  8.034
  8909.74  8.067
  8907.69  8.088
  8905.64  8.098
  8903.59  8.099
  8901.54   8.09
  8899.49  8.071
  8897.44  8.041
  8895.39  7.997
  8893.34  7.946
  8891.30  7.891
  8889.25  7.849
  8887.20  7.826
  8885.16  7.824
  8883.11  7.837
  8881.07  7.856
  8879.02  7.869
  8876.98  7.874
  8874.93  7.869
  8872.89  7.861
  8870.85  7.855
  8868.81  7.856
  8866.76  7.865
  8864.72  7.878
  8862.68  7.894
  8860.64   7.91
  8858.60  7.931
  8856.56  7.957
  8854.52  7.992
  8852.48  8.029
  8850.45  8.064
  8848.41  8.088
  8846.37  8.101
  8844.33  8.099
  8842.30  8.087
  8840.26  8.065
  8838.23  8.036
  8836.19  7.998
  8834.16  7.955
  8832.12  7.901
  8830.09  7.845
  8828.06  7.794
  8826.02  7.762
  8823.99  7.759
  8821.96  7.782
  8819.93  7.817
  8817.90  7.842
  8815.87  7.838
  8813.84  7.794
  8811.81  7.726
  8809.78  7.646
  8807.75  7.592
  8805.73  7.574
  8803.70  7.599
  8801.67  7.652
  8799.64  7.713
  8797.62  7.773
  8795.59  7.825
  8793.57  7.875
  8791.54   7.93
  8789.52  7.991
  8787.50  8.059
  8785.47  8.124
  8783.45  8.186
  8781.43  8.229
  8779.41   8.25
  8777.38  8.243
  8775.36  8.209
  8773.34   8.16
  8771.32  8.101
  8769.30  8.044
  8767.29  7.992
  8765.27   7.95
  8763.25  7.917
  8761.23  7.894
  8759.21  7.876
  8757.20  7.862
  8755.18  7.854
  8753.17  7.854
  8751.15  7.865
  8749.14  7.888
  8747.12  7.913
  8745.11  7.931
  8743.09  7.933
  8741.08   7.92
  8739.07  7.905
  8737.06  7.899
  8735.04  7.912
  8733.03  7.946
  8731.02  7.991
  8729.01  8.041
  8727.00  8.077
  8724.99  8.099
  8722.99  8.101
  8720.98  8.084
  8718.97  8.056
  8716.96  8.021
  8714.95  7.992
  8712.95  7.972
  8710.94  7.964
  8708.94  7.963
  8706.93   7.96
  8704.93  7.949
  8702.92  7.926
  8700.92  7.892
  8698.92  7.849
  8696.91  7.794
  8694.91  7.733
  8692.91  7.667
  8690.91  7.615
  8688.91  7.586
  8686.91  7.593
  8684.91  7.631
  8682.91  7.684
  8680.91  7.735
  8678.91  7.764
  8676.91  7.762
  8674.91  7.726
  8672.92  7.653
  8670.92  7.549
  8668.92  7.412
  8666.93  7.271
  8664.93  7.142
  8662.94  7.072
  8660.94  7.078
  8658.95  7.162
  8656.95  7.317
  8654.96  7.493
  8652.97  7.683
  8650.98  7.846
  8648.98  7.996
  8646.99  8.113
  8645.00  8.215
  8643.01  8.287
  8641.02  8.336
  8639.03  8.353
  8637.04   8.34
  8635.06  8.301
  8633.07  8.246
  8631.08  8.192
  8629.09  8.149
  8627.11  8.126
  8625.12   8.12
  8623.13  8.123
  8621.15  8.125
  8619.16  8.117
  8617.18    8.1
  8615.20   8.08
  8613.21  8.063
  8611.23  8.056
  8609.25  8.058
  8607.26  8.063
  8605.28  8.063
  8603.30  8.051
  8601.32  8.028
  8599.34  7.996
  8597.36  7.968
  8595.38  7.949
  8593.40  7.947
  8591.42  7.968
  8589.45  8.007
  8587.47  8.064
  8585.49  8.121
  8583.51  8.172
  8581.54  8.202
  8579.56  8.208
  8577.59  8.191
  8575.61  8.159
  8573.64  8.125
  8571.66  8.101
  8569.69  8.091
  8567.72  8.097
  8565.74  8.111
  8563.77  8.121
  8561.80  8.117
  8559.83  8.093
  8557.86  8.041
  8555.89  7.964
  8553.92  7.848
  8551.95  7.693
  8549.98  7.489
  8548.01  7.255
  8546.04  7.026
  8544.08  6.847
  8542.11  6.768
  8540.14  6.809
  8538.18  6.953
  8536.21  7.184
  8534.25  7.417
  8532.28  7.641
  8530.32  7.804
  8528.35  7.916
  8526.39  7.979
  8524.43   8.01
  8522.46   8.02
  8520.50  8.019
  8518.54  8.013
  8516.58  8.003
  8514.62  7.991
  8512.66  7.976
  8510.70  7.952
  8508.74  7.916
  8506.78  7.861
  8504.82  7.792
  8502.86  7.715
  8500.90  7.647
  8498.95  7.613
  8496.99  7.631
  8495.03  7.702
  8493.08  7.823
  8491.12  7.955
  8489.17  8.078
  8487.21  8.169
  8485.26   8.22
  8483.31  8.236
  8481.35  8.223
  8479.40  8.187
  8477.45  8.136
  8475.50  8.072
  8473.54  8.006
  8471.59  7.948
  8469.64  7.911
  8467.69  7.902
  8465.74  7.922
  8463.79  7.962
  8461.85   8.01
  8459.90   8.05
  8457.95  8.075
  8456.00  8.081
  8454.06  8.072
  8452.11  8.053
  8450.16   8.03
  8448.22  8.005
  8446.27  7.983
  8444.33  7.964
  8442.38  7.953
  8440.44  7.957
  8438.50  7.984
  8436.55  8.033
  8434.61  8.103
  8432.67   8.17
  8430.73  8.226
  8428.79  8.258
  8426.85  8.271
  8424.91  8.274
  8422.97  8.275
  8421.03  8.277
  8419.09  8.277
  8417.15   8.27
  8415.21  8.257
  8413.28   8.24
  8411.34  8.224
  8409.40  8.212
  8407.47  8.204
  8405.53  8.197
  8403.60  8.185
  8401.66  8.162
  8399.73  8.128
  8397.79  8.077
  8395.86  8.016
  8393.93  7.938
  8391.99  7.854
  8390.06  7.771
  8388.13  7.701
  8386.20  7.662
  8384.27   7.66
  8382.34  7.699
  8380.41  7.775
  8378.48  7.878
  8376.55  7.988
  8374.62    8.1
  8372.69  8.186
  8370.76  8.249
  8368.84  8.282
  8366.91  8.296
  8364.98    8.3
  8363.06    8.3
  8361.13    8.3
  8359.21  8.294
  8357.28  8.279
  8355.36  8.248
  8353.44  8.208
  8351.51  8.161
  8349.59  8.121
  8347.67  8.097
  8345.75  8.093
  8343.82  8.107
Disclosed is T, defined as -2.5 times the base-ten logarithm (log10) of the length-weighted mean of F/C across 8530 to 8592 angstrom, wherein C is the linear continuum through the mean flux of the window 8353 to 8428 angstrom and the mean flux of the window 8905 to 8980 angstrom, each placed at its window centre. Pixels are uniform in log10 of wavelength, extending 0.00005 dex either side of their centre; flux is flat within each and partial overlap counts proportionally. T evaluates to 0.04 mag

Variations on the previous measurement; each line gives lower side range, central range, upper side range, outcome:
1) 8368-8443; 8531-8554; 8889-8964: 0.117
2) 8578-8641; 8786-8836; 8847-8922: 0.027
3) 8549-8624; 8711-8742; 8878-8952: 0.001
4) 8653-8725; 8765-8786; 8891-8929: -0.045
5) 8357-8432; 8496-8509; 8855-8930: 0.048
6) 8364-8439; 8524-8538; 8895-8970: 0.058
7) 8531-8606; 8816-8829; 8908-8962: 0.017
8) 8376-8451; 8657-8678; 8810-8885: 0.083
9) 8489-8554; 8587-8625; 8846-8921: -0.045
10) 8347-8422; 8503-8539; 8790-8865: 0.031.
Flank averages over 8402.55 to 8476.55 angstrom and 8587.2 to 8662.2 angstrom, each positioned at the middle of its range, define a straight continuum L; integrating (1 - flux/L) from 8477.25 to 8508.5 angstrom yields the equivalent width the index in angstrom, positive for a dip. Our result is 0.55 angstrom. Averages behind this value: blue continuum 8.1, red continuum 8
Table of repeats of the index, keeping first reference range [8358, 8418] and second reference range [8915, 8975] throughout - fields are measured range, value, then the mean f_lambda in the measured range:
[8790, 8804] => 0.37 angstrom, 7.78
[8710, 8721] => 0.00 angstrom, 8.01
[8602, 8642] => -0.61 angstrom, 8.15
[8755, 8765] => 0.14 angstrom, 7.88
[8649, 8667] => 1.44 angstrom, 7.38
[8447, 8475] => 0.21 angstrom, 8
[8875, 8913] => 0.06 angstrom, 7.96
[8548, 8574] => 0.26 angstrom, 7.96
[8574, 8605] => -0.13 angstrom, 8.07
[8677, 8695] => 0.78 angstrom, 7.67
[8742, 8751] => 0.10 angstrom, 7.91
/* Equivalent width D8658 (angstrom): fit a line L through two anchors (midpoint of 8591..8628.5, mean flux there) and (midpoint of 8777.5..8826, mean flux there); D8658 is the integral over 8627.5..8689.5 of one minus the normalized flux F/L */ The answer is 1.8 angstrom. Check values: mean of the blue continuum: 8.05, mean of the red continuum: 7.86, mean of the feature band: 7.77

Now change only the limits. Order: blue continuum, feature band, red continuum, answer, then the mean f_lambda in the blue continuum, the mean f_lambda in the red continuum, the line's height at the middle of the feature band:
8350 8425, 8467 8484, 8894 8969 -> 0.0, 8.11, 7.99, 8.09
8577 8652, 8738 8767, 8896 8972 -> 0.6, 8.11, 7.99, 8.06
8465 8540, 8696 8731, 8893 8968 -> -0.3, 7.87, 7.99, 7.93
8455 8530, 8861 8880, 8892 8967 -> 0.3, 7.96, 7.99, 7.99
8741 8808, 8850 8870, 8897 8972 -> 0.1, 7.94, 7.99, 7.97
